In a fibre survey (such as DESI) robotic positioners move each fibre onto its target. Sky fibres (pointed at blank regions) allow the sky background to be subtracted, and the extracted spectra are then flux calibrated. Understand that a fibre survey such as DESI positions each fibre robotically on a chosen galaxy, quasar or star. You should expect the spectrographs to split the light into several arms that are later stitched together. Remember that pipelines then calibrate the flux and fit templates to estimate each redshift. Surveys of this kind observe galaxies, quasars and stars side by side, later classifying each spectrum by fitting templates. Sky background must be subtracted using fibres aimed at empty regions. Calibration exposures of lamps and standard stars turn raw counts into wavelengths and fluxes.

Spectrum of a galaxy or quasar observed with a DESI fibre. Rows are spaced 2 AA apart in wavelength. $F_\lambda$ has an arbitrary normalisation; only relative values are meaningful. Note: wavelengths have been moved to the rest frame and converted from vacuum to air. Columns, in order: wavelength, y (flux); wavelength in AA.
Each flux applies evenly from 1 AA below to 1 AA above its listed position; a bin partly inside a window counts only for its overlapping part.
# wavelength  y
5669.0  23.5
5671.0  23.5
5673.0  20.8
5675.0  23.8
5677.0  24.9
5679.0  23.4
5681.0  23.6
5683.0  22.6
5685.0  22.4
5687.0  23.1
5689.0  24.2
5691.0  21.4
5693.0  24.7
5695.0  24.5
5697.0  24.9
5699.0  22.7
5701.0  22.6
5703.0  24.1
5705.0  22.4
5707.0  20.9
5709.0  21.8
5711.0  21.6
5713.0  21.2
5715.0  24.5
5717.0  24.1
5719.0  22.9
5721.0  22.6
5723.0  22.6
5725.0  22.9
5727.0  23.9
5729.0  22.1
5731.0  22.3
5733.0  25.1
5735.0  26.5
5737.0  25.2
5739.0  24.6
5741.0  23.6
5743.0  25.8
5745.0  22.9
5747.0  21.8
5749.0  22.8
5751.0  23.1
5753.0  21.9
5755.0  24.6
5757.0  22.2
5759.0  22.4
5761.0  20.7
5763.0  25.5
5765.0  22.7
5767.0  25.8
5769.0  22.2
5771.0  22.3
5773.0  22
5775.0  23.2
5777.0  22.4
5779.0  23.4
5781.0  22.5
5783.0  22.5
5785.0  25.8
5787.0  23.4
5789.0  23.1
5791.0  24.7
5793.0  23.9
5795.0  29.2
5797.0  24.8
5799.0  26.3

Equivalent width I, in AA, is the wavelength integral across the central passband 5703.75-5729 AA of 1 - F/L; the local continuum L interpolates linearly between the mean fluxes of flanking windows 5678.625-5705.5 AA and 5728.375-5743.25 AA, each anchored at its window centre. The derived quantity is 1.4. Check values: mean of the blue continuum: 23.3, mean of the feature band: 22.6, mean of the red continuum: 24.4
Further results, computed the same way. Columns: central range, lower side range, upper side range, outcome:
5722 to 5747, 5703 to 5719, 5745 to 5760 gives -1.4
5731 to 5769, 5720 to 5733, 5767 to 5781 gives -1.3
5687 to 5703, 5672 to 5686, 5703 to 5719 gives -0.6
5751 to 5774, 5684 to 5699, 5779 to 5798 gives 1.2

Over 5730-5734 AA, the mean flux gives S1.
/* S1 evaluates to 23.7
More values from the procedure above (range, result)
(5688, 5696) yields 23.7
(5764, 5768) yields 24.2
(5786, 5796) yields 24.9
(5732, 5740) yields 25.4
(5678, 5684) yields 23.2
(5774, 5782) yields 22.9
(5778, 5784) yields 22.8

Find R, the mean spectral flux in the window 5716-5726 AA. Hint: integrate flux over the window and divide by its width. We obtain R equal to 23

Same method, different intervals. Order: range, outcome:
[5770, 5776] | 22.5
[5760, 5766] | 23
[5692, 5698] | 24.7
